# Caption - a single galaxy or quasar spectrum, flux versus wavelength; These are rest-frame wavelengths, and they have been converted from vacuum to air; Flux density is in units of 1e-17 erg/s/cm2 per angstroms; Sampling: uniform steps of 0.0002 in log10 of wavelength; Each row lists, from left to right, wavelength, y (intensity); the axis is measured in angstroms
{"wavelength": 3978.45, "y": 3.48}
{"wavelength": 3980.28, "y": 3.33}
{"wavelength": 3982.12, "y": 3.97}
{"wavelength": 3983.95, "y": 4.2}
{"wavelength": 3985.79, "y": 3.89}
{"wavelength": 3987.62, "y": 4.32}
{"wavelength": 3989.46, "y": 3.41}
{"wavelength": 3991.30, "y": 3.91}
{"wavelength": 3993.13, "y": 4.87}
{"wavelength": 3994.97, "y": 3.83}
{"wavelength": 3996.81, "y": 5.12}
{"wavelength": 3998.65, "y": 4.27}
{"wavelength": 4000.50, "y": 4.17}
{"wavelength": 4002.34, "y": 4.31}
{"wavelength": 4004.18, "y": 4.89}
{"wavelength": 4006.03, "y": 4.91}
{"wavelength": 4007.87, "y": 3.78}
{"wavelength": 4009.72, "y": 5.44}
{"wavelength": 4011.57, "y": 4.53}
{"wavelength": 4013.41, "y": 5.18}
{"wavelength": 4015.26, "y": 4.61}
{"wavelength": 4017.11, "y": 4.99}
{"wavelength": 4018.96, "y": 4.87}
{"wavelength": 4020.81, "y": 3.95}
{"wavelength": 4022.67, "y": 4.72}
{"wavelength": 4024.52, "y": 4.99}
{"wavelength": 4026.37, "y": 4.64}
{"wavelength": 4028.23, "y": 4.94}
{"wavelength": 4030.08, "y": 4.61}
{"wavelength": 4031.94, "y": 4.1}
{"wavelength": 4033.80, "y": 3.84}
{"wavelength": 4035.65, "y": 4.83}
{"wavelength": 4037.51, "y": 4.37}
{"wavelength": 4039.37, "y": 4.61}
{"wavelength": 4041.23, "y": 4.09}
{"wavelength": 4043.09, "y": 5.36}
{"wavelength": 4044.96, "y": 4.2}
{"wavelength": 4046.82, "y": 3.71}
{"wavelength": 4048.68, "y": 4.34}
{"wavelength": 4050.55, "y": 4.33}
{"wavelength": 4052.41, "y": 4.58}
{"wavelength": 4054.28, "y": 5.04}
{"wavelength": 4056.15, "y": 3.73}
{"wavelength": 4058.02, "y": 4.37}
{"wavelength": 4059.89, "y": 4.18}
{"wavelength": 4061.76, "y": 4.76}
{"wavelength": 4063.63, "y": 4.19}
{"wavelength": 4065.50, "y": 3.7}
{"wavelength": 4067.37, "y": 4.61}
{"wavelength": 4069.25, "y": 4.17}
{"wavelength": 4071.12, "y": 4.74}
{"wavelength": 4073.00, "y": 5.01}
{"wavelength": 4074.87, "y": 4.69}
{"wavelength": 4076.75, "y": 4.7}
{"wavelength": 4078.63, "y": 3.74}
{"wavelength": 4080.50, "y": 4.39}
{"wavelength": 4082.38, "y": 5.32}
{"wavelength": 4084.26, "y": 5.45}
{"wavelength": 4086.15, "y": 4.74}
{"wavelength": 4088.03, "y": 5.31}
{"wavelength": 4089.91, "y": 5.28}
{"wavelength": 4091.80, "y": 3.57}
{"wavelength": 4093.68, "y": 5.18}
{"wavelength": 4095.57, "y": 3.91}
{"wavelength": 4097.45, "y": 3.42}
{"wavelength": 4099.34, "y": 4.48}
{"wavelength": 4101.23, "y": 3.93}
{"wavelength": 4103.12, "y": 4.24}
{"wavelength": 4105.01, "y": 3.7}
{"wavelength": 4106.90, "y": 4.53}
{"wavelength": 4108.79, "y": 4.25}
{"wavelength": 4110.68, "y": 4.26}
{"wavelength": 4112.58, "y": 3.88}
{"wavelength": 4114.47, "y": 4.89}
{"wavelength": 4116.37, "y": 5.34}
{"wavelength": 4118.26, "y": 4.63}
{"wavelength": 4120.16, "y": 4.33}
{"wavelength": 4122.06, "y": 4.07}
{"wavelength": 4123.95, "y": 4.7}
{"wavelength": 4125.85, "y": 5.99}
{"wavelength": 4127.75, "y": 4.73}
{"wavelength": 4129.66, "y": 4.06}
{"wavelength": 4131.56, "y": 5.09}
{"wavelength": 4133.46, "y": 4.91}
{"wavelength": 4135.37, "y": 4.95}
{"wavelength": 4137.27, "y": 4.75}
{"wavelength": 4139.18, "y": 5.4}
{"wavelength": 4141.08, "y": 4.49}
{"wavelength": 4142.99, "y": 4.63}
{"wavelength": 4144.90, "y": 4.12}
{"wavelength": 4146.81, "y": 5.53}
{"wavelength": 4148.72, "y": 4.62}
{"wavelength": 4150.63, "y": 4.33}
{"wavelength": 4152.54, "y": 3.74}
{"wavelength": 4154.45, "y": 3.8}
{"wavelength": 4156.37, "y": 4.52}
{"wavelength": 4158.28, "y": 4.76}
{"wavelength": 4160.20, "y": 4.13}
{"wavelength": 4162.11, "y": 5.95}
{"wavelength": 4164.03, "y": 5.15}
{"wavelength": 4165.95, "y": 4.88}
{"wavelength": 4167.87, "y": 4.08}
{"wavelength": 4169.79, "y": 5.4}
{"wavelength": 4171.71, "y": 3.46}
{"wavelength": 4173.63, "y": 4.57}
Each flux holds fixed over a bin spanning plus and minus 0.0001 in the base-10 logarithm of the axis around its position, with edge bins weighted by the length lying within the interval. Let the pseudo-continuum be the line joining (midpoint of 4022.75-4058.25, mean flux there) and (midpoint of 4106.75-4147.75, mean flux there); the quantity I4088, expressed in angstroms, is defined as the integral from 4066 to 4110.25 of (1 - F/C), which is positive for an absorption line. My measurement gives 1.1 angstroms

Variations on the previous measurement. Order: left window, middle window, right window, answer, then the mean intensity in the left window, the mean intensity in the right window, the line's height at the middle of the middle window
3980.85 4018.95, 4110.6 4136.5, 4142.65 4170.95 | -0.7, 4.43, 4.63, 4.59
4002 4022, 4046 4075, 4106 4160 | 1.7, 4.69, 4.61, 4.66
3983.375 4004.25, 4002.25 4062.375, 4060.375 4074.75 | -2.6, 4.24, 4.46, 4.36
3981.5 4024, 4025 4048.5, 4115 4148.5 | 0.5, 4.45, 4.8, 4.54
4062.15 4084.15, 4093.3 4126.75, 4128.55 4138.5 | 1.8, 4.52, 4.77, 4.67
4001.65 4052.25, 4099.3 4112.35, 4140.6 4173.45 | 1.1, 4.56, 4.56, 4.56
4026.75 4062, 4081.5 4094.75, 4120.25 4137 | -1.0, 4.42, 4.79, 4.61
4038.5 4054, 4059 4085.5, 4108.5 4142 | -0.1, 4.43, 4.72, 4.52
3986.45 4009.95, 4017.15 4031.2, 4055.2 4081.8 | -1.0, 4.37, 4.37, 4.37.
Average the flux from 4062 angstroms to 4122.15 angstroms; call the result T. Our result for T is 4.47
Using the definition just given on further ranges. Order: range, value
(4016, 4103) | 4.49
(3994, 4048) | 4.55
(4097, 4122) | 4.31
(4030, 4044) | 4.47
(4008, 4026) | 4.76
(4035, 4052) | 4.42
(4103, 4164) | 4.62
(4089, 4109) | 4.22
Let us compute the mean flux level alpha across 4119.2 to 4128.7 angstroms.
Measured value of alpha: 4.77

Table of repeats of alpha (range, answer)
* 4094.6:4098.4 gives 3.67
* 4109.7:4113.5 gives 4.07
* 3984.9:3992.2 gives 3.88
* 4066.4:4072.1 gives 4.5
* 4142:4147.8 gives 4.75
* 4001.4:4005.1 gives 4.61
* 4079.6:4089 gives 5.04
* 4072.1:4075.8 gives 4.86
